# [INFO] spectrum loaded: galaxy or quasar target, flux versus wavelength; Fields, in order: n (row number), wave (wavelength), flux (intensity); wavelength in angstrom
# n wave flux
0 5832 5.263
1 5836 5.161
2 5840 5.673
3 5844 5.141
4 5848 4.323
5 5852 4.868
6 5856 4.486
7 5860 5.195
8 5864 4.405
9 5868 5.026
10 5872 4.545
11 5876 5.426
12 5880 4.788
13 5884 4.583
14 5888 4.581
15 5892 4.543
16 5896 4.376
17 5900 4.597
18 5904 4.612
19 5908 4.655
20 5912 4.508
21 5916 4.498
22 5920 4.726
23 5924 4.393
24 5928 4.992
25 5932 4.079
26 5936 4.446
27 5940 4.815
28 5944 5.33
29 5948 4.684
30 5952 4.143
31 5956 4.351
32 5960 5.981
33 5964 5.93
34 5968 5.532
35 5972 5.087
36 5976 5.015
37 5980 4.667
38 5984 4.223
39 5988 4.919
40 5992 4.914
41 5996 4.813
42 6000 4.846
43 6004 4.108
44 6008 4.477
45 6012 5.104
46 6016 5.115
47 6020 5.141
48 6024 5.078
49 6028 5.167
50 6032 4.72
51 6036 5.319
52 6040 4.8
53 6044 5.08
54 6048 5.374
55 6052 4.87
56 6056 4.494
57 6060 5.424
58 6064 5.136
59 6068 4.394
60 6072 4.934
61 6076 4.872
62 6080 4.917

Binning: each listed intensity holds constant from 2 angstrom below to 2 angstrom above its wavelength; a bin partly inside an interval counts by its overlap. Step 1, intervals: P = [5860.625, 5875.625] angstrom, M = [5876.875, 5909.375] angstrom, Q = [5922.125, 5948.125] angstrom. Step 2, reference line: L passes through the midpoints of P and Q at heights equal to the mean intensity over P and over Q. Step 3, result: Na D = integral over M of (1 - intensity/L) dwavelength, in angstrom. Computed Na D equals 0.9 angstrom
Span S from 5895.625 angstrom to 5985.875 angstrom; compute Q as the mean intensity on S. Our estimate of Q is 4.77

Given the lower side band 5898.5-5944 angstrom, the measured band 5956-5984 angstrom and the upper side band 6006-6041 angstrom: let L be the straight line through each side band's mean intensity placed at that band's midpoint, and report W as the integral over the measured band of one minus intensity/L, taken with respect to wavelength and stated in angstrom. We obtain -2.47 angstrom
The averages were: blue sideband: 4.61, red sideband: 5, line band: 5.21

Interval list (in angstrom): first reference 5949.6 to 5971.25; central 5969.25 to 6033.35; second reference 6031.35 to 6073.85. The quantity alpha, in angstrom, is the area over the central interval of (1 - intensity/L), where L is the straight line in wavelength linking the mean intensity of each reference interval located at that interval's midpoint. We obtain 2.95 angstrom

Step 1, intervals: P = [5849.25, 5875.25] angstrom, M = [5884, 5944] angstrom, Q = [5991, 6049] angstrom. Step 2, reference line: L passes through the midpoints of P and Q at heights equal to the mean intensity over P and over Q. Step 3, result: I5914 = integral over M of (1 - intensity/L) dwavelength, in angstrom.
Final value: 3.0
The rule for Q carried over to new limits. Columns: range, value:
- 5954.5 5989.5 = 5.09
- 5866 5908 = 4.71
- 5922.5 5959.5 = 4.64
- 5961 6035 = 4.96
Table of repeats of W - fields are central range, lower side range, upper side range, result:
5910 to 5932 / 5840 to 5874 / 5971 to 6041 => 1.2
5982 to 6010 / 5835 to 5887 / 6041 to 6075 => 1.8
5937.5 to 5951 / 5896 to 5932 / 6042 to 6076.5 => -0.6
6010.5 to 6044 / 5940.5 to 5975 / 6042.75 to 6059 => -0.3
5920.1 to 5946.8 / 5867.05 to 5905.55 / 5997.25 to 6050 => 0.6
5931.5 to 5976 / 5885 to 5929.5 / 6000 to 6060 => -2.4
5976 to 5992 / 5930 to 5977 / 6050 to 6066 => 0.9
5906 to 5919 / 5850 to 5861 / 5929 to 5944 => 0.3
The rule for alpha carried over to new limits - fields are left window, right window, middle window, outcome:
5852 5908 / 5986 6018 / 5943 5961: -0.2 angstrom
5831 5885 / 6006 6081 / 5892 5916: 1.9 angstrom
